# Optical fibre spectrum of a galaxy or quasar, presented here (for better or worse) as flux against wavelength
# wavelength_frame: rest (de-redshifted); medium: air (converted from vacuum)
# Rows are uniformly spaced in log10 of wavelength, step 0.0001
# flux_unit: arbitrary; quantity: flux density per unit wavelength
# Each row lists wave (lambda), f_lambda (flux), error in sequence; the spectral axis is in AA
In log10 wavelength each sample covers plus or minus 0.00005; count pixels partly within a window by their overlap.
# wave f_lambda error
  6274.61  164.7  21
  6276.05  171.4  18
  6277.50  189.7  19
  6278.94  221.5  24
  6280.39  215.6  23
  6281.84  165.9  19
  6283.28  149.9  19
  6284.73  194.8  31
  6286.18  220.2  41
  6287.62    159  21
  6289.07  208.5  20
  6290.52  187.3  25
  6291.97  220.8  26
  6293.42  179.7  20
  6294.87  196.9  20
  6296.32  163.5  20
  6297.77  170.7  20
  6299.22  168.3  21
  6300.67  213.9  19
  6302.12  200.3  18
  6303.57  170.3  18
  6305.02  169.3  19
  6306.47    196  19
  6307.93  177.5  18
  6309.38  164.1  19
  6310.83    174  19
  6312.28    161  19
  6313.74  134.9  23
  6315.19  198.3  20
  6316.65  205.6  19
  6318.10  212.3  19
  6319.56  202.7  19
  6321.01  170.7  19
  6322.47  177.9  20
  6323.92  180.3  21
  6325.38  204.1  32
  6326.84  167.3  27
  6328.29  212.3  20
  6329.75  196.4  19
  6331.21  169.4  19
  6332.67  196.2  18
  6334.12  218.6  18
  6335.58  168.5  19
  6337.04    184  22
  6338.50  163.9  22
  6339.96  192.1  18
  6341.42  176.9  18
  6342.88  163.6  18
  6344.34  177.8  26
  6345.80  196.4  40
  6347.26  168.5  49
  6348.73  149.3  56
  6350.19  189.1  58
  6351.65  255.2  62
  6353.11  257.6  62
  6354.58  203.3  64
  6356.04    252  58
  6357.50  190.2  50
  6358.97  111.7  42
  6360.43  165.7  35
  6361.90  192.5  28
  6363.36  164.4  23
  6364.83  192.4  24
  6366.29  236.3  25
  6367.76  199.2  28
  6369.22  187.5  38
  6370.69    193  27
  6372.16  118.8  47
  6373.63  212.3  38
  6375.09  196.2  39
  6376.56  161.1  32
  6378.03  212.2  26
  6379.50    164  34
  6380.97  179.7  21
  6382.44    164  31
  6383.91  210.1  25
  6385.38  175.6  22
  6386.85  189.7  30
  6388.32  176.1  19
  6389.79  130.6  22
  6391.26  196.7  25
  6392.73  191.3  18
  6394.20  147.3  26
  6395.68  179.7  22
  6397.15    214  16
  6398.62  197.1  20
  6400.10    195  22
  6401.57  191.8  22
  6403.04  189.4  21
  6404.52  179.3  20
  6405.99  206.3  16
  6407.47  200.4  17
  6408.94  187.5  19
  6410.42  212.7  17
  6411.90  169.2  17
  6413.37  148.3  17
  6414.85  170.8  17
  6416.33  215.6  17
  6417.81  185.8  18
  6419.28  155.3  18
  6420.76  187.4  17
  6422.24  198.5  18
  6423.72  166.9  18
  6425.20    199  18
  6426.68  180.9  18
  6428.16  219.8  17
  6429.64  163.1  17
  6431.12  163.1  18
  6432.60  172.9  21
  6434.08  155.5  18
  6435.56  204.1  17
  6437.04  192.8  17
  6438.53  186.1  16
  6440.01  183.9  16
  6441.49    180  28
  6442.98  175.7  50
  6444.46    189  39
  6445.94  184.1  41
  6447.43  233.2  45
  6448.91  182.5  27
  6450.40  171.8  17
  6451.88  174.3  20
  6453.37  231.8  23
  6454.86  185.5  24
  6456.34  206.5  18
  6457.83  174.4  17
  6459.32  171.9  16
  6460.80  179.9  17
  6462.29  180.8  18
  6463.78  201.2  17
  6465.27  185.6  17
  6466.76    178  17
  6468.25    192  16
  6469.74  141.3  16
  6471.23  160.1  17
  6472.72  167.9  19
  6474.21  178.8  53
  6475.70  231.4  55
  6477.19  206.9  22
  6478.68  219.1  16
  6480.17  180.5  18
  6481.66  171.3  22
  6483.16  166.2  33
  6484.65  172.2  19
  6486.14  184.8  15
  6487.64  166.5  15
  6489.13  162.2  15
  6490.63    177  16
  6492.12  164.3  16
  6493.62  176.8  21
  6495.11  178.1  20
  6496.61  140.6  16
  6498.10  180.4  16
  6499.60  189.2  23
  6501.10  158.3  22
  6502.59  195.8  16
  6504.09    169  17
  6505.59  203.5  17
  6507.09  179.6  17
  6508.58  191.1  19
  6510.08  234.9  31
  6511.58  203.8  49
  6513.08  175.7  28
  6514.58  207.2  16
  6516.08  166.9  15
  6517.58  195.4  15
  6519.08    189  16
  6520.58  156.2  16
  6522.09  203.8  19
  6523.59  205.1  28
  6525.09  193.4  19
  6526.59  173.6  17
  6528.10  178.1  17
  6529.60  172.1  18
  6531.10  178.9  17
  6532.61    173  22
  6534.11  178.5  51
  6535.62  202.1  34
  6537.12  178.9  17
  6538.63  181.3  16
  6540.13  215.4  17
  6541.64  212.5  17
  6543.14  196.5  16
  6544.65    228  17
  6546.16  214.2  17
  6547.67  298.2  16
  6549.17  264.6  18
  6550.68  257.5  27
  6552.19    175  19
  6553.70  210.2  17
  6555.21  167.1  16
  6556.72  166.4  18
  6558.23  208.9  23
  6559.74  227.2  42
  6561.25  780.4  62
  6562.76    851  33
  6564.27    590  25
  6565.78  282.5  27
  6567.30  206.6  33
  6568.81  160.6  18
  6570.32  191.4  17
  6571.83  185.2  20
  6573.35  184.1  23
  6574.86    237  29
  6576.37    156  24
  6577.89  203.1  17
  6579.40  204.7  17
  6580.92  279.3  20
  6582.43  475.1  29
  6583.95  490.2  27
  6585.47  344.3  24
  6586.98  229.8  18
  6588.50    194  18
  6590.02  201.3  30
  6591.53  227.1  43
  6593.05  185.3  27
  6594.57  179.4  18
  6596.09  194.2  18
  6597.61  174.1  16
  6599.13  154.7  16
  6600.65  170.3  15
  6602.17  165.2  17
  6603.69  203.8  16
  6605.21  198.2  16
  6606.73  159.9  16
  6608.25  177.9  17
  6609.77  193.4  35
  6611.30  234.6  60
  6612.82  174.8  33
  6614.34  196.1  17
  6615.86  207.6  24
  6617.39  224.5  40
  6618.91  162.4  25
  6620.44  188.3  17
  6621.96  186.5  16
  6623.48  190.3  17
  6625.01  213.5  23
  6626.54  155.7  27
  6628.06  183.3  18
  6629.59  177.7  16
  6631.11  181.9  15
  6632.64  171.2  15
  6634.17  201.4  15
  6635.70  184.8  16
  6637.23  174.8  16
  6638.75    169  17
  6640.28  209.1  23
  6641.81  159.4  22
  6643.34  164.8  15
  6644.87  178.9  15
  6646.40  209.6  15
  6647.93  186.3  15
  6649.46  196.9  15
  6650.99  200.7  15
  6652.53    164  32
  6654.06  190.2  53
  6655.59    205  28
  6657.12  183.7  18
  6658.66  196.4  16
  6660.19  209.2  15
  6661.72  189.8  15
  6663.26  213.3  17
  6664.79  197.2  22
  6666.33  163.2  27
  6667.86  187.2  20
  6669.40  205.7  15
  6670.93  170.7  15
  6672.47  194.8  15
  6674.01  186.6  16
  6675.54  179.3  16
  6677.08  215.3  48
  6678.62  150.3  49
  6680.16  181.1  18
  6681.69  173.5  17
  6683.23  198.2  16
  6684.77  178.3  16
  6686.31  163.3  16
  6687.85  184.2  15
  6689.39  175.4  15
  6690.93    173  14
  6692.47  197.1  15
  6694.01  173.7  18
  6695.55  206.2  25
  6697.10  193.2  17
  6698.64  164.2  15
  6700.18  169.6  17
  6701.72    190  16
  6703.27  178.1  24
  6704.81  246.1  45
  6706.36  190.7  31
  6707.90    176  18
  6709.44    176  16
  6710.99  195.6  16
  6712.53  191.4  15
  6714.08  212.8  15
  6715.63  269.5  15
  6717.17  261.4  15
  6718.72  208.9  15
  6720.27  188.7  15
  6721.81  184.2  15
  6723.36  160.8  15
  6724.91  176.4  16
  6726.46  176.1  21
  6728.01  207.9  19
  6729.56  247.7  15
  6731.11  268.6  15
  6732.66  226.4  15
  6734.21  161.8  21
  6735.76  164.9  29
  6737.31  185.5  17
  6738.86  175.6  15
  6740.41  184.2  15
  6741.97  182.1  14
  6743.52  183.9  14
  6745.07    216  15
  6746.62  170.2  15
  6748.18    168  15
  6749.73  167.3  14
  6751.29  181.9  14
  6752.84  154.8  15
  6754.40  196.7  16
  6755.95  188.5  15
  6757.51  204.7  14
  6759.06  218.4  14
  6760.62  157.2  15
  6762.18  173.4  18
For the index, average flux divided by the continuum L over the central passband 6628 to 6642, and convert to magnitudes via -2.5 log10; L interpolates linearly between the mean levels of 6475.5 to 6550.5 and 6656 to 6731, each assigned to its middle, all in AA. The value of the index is 0.06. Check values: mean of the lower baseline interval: 191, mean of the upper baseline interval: 193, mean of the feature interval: 182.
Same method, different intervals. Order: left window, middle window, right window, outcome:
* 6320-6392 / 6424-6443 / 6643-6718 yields 0.03 mag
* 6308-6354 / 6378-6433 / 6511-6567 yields 0.13 mag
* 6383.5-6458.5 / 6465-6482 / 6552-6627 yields 0.11 mag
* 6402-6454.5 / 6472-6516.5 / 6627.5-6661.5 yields 0.02 mag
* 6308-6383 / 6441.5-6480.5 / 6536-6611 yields 0.16 mag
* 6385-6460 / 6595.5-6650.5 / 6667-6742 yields 0.03 mag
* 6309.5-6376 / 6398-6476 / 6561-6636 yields 0.11 mag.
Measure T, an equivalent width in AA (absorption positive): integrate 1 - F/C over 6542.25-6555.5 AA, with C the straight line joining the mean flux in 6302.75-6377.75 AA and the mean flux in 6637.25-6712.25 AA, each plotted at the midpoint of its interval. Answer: -2.8 AA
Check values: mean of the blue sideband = 186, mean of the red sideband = 187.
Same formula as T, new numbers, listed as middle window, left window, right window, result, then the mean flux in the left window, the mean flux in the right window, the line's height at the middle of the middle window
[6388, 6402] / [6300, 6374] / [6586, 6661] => 0.40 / 187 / 189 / 187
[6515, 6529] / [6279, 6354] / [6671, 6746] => 0.35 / 187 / 192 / 190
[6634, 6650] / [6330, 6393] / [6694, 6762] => 0.61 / 186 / 193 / 192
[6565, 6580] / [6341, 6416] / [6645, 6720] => -0.93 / 186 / 192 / 190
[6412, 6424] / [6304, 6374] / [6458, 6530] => 0.38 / 186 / 182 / 184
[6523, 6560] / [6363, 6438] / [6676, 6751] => -2.84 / 184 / 191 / 188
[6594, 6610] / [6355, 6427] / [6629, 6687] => 0.60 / 185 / 186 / 186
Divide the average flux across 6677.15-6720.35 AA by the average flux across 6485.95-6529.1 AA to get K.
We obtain 1.1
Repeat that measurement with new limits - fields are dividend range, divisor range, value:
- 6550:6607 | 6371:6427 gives 1.42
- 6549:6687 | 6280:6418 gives 1.17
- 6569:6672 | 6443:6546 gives 1.08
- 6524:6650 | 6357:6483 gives 1.21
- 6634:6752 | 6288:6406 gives 1.02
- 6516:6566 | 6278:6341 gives 1.34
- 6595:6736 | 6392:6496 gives 1.03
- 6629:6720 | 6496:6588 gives 0.80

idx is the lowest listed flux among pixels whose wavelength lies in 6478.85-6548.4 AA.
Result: 140.6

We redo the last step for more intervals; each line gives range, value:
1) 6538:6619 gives 154.7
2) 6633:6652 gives 159.4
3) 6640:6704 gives 150.3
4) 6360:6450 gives 118.8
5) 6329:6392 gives 111.7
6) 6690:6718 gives 164.2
